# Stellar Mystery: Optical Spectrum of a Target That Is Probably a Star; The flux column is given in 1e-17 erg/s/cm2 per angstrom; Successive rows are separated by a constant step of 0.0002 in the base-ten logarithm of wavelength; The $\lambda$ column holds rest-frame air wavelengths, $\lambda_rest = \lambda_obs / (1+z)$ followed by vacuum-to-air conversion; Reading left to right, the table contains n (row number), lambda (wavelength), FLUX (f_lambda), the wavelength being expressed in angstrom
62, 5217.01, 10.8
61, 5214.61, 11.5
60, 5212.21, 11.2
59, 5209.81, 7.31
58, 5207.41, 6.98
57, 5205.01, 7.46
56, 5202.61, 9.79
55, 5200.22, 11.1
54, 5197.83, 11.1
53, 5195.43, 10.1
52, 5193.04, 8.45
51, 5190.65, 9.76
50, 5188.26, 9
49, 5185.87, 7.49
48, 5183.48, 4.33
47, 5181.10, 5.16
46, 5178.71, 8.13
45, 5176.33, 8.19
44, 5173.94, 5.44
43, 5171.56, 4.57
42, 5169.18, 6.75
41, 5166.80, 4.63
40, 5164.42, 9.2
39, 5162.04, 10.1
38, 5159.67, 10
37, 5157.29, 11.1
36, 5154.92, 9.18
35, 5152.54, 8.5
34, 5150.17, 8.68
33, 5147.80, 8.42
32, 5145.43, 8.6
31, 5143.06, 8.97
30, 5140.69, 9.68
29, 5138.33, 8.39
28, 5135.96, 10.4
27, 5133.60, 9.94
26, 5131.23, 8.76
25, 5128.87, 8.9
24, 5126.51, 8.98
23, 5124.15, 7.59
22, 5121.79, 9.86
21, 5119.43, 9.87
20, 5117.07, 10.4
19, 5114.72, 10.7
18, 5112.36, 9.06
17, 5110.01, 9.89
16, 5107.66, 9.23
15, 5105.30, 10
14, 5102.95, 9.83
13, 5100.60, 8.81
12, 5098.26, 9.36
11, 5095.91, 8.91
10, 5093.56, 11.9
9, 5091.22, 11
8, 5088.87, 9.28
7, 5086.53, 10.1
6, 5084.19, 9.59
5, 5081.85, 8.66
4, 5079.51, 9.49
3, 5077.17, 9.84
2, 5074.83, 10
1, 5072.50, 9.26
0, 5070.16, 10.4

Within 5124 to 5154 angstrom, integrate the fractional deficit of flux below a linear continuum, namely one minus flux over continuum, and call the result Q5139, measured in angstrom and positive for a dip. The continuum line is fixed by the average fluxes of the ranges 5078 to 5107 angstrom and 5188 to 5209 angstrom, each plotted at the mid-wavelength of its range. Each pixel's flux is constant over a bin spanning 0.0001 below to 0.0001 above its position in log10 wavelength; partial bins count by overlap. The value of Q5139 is 1.82 angstrom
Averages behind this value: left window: 9.74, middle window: 8.96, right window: 9.28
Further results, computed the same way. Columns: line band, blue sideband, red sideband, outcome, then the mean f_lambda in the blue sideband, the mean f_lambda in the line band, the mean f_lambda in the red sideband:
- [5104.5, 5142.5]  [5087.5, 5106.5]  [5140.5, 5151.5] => -0.7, 9.89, 9.46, 8.79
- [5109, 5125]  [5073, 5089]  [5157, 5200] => -1.2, 9.58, 9.66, 7.98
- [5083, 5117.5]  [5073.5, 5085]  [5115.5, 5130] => -1.6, 9.51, 9.86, 9.31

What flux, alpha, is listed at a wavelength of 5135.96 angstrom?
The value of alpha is 10.4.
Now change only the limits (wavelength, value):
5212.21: 11.2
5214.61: 11.5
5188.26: 9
